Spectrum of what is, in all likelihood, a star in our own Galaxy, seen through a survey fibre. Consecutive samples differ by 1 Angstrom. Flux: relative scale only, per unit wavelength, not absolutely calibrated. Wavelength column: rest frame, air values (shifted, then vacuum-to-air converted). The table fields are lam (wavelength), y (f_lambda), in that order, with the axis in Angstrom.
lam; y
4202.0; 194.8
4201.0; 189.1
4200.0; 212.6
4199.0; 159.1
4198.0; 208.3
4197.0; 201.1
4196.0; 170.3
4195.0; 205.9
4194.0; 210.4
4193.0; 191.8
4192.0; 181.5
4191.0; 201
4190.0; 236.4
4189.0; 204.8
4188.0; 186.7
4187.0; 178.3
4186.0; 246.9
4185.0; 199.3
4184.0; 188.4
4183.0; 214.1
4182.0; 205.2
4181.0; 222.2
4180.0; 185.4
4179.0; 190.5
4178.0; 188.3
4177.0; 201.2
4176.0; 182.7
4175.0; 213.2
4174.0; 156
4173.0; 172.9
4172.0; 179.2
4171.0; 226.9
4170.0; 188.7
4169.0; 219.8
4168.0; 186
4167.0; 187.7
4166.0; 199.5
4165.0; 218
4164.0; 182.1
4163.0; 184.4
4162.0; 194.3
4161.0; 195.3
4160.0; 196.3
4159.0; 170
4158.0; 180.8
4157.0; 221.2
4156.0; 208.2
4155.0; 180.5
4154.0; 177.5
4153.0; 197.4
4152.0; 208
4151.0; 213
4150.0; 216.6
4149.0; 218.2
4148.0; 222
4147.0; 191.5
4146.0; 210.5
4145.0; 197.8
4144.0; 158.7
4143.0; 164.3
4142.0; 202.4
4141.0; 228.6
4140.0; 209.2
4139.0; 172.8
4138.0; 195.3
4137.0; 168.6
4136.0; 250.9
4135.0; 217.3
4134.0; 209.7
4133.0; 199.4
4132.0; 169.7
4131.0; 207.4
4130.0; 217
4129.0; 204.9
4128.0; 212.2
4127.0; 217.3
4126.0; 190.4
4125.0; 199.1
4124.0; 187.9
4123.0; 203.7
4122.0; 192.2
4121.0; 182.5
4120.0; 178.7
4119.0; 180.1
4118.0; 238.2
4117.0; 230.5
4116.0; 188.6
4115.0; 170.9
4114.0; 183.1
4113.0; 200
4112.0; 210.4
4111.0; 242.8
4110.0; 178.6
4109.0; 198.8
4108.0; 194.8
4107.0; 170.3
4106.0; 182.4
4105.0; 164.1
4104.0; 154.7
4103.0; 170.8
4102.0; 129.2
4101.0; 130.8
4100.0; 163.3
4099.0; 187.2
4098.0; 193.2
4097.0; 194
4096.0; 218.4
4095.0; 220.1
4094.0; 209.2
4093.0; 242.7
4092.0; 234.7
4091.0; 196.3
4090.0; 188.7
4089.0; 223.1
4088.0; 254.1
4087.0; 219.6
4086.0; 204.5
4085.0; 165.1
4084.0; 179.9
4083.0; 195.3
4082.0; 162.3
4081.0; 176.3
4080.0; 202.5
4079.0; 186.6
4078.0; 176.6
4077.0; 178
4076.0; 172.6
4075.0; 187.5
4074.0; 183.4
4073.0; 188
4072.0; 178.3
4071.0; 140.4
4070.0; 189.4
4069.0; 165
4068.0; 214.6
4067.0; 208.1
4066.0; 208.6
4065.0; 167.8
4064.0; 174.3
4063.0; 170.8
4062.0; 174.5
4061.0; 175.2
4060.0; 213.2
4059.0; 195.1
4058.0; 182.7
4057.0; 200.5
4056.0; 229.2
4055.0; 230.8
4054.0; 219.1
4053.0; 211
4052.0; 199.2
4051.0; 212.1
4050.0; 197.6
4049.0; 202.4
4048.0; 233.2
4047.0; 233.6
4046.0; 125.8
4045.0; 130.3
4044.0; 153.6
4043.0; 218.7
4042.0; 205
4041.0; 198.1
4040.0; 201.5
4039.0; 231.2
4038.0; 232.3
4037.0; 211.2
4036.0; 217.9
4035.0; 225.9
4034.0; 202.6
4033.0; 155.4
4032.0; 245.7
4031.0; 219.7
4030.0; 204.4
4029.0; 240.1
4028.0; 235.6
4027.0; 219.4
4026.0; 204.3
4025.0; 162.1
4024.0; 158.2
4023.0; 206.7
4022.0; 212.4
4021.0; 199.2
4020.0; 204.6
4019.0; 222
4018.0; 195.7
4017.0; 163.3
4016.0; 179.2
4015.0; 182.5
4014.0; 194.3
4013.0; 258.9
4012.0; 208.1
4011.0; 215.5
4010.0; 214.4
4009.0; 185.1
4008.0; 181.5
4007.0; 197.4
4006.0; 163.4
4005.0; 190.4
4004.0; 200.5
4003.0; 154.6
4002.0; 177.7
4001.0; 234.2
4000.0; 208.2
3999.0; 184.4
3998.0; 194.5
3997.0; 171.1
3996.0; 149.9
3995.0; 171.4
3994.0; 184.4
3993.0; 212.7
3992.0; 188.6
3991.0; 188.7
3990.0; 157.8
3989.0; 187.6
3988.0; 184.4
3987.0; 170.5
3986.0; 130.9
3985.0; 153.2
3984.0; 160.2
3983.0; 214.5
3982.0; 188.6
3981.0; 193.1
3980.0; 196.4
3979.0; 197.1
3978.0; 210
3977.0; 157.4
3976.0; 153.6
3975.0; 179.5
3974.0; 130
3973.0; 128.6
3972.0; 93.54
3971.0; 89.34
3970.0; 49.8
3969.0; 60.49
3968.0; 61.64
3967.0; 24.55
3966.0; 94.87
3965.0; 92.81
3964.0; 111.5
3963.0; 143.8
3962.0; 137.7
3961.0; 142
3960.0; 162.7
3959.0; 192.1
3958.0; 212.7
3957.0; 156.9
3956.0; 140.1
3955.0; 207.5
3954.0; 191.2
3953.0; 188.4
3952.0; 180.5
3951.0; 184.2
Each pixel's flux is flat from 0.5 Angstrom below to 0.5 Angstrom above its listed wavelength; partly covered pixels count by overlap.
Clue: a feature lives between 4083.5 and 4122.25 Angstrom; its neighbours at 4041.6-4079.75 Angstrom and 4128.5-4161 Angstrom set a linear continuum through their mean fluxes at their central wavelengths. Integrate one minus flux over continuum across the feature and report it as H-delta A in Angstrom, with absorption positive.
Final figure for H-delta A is 0.2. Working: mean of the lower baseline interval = 190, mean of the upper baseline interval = 199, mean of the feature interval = 194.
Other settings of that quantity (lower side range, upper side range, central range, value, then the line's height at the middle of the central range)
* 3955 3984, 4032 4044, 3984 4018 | -2.70 Angstrom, 172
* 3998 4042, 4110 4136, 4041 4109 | 3.87 Angstrom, 202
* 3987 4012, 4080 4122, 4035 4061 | -1.80 Angstrom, 190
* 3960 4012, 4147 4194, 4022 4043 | -4.83 Angstrom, 170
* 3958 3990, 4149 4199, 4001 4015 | -4.05 Angstrom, 152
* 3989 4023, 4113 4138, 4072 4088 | 0.81 Angstrom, 197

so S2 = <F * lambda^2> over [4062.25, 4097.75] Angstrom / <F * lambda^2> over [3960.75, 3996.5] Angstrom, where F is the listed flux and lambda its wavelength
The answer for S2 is 1.38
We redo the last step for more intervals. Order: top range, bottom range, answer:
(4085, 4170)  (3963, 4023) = 1.25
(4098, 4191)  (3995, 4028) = 1.07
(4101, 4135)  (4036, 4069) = 1.00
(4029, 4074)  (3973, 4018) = 1.10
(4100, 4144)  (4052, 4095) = 1.01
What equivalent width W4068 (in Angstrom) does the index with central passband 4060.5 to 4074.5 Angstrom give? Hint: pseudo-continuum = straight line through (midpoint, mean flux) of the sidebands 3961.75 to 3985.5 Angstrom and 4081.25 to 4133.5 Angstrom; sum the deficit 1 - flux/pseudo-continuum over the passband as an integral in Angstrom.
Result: -0.4 Angstrom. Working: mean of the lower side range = 134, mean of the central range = 181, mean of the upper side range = 195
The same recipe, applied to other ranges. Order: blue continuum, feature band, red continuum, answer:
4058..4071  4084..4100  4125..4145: -1.4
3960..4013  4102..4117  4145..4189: 0.0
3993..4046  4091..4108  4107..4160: 1.1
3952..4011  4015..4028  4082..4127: -1.7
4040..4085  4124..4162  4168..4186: -0.9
